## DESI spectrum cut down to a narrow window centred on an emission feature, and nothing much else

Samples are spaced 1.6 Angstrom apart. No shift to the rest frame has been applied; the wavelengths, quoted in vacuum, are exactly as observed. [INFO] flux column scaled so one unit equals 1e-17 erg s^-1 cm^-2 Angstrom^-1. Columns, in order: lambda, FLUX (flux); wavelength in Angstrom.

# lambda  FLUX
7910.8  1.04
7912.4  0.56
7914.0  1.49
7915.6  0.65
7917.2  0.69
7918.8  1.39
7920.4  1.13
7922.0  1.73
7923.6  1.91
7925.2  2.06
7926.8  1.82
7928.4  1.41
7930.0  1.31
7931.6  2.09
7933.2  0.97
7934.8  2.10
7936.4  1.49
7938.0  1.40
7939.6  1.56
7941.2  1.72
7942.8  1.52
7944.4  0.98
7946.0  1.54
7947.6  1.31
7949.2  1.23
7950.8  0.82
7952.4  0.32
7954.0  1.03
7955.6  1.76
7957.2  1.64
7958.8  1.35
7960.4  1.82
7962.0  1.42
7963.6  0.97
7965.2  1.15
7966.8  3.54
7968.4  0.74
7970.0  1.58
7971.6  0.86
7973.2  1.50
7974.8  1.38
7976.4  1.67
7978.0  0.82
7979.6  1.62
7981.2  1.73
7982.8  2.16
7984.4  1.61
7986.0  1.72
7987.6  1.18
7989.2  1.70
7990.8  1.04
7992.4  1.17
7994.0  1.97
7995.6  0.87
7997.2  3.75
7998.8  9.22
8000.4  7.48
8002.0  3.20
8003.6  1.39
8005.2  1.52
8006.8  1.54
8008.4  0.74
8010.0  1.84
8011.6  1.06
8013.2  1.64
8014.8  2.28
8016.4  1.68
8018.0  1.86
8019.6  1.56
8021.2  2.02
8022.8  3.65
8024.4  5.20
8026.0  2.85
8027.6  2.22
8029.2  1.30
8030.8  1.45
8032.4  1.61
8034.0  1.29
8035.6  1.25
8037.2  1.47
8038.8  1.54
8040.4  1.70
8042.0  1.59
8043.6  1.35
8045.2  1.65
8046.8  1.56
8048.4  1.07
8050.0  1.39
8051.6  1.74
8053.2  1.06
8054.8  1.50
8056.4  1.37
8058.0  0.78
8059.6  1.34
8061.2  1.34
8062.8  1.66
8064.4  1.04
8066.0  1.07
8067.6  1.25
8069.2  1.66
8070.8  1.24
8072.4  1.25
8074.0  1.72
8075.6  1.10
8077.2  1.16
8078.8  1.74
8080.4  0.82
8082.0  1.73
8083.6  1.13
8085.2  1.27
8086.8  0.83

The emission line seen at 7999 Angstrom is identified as H-alpha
